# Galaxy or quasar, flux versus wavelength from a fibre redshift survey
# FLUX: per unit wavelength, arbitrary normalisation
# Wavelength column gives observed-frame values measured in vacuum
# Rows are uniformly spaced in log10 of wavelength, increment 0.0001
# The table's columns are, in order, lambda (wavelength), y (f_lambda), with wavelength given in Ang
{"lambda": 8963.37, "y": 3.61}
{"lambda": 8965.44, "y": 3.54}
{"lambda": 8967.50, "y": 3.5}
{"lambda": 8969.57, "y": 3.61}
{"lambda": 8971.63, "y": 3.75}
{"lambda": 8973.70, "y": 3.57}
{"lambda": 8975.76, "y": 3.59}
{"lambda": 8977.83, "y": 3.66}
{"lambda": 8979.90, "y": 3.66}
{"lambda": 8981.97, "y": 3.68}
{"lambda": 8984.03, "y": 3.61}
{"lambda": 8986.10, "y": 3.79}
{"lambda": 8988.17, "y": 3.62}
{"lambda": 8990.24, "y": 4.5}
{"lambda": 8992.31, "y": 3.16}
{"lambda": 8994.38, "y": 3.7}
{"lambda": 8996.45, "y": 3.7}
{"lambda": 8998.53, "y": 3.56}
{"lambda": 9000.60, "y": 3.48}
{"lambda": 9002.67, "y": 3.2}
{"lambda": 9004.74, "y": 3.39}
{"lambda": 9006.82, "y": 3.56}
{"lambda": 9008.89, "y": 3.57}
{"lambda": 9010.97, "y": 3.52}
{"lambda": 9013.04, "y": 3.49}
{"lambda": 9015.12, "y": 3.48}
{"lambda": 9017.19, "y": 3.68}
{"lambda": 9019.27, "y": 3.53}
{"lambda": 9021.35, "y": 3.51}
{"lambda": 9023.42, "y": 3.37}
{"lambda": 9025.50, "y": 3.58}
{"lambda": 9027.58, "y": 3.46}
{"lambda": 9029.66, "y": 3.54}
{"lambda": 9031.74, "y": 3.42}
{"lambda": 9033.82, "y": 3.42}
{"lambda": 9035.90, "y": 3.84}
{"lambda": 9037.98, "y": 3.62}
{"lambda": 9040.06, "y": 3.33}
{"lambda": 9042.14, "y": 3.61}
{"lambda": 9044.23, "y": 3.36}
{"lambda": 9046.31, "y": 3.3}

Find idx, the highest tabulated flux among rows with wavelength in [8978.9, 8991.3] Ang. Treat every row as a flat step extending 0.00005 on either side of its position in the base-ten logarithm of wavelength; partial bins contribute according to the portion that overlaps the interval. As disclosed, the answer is 4.5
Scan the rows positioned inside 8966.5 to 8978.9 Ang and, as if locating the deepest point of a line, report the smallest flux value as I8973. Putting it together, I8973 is 3.5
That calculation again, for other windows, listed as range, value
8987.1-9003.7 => 3.16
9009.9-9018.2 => 3.48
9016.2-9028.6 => 3.37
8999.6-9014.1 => 3.2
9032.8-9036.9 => 3.42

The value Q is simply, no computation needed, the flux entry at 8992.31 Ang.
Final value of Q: 3.16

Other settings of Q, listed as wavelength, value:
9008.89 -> 3.57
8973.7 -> 3.57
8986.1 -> 3.79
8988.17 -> 3.62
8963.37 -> 3.61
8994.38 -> 3.7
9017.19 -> 3.68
